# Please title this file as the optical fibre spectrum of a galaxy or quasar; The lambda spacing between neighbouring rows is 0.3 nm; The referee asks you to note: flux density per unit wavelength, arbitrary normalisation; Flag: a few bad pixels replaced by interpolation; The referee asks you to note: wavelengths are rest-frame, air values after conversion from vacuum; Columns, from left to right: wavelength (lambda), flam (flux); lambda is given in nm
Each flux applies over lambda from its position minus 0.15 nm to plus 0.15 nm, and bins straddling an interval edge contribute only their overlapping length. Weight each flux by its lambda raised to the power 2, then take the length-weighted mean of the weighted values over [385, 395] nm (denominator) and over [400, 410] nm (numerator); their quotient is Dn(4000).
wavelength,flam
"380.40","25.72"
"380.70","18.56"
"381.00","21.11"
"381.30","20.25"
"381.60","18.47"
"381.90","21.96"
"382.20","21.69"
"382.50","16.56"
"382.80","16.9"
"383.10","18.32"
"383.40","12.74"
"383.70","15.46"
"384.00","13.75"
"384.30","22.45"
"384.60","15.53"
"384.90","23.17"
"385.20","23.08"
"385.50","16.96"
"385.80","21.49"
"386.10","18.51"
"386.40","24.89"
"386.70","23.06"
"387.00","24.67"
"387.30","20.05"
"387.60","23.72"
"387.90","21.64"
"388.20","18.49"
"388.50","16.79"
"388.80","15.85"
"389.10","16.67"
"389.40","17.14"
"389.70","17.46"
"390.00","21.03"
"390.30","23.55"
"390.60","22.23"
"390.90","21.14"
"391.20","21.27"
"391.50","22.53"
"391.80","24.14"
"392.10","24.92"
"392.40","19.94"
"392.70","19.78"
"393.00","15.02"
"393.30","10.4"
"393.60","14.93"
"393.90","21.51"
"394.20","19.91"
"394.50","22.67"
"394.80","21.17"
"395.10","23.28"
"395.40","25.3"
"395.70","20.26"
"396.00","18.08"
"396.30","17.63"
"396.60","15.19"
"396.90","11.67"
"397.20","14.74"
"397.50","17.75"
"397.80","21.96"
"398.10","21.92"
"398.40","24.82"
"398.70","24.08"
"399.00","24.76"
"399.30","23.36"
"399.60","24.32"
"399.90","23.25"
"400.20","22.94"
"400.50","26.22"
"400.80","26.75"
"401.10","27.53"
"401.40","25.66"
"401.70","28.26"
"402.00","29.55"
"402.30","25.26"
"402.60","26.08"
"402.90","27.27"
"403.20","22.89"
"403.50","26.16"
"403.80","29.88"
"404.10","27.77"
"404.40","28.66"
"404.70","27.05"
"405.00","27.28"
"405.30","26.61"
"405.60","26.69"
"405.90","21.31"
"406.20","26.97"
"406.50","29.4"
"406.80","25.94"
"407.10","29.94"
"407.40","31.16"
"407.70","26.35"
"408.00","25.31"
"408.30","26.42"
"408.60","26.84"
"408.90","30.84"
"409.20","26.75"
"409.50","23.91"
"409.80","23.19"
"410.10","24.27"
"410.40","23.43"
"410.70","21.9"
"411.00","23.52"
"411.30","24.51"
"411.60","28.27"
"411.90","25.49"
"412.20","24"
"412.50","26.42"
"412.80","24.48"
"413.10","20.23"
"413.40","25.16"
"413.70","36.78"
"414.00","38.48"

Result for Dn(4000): 1.43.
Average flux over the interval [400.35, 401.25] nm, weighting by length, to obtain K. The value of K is 26.8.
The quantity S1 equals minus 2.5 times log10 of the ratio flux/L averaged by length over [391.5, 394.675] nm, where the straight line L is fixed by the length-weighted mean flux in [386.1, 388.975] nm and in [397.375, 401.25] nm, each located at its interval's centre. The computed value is 0.14 mag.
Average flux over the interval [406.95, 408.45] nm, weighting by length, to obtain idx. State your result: 27.8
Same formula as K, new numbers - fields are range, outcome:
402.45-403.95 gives 26.5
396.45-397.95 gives 16.3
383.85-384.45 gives 18.1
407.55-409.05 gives 27.2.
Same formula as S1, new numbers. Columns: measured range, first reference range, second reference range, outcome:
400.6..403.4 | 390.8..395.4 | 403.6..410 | -0.08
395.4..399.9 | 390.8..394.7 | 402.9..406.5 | 0.12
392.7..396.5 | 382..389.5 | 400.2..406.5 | 0.20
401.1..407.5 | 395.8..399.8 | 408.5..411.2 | -0.19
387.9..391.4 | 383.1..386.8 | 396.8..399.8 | 0.03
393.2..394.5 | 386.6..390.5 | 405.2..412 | 0.22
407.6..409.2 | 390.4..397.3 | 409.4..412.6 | -0.15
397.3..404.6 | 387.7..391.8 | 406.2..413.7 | -0.09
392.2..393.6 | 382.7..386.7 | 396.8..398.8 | 0.18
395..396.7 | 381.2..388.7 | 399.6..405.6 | 0.19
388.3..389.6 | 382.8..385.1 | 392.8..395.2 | 0.08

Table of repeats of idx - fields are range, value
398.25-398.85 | 24.4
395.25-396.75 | 19.3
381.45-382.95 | 19.1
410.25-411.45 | 23.3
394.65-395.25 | 22.2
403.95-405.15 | 27.7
